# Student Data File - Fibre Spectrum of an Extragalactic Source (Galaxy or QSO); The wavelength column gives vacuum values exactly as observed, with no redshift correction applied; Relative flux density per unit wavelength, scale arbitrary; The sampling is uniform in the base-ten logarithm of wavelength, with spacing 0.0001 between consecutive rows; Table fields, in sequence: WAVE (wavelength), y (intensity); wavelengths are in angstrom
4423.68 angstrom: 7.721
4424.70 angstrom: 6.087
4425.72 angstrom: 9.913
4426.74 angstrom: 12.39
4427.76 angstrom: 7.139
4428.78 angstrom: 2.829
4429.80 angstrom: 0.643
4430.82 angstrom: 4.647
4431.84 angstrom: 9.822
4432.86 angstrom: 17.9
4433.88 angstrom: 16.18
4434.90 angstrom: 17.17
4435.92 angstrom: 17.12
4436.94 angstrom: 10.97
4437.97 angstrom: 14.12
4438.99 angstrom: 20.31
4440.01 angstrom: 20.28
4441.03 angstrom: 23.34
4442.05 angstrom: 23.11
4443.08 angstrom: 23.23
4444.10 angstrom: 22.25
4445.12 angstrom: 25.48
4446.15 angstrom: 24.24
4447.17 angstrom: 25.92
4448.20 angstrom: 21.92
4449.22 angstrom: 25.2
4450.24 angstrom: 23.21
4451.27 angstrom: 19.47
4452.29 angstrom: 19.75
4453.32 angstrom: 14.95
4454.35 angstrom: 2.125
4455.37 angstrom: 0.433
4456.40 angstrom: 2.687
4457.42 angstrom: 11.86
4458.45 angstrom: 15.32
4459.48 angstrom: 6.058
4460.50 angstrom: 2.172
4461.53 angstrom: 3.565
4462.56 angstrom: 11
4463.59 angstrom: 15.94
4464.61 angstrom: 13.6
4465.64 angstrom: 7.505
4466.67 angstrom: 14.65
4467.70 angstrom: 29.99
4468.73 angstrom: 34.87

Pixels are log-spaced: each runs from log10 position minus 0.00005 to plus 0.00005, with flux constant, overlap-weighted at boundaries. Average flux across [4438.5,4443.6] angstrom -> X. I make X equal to 22.1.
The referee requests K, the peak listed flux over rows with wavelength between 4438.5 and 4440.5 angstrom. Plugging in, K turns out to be 20.31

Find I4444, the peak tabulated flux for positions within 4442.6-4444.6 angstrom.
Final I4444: 23.23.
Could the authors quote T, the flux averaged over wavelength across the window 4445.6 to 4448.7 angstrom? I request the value 24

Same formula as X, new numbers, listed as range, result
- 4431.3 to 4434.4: 14.6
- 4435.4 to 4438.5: 14.1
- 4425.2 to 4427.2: 11.1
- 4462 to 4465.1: 13.4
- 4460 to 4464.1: 8.18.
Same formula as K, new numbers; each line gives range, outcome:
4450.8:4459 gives 19.75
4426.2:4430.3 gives 12.39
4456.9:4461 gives 15.32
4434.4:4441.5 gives 23.34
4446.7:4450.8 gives 25.92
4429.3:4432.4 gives 9.822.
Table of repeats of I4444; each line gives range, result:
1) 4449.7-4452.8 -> 23.21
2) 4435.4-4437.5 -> 17.12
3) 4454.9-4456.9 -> 2.687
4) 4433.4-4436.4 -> 17.17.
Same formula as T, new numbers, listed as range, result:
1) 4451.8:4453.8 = 17.3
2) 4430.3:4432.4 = 7.46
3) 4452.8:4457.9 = 6.38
